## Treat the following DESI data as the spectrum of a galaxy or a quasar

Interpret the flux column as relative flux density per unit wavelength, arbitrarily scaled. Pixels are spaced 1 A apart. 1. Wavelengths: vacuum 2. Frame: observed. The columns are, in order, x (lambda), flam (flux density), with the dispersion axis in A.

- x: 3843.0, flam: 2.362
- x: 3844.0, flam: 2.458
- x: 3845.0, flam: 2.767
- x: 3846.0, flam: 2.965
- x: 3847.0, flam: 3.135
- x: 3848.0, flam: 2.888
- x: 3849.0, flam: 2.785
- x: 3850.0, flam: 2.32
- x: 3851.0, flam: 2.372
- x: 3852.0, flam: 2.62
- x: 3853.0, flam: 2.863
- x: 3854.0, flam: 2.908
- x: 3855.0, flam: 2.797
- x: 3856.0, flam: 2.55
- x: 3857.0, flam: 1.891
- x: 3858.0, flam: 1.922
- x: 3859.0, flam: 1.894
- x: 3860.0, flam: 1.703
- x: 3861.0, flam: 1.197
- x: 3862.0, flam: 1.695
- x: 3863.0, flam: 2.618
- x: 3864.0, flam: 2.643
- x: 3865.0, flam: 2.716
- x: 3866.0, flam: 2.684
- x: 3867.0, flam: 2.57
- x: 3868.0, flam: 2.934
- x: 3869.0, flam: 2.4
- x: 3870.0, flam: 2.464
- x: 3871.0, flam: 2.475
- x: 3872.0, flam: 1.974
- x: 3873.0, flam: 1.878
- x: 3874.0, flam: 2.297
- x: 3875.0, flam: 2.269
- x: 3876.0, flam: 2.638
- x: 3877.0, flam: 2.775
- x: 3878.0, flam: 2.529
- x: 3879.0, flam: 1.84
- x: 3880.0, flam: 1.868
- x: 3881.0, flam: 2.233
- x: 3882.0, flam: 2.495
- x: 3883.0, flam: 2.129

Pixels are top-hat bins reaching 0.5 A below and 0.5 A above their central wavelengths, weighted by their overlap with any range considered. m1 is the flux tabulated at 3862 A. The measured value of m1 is 1.695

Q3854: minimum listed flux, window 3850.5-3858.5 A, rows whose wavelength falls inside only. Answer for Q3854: 1.891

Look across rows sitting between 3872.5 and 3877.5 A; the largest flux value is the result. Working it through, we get 2.775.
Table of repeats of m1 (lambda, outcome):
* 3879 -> 1.84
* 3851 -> 2.372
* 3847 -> 3.135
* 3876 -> 2.638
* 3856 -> 2.55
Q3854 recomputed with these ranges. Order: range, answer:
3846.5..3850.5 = 2.32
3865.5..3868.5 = 2.57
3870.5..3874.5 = 1.878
